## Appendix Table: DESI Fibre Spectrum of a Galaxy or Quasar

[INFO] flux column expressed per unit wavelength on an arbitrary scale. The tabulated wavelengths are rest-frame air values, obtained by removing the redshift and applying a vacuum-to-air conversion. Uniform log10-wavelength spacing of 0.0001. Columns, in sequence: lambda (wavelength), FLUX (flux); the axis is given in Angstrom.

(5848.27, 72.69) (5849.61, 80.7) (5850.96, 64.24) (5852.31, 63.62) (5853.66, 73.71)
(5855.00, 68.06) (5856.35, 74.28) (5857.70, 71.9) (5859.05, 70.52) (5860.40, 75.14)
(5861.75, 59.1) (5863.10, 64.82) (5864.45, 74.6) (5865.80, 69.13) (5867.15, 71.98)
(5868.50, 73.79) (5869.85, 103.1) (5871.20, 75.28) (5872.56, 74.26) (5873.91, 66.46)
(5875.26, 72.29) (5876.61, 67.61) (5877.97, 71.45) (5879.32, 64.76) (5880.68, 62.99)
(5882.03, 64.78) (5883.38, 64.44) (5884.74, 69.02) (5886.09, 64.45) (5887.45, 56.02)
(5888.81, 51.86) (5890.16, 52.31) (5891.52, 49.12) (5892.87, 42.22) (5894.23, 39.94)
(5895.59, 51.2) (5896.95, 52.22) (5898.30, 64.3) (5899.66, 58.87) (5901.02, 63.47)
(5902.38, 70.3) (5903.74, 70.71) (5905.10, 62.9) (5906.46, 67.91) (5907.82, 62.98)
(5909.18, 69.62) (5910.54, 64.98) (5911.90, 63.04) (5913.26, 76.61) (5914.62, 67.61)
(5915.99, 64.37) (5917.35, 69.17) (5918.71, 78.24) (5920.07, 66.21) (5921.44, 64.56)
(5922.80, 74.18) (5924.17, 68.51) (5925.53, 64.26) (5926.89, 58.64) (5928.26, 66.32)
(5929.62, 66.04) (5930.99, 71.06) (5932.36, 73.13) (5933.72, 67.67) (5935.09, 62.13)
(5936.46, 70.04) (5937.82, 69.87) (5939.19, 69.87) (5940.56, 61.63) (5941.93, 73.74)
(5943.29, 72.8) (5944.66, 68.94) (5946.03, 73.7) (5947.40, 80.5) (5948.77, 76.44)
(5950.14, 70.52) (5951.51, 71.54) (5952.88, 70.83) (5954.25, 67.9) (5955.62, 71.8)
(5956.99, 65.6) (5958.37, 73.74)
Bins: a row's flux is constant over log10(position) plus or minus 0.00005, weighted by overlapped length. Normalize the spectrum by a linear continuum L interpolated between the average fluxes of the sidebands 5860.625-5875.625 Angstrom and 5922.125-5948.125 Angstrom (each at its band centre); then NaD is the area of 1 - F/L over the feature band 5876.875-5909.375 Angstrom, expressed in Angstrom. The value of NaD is 5.2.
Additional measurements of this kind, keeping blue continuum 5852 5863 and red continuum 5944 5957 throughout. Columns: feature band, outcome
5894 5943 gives 3.57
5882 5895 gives 2.85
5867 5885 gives -0.42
